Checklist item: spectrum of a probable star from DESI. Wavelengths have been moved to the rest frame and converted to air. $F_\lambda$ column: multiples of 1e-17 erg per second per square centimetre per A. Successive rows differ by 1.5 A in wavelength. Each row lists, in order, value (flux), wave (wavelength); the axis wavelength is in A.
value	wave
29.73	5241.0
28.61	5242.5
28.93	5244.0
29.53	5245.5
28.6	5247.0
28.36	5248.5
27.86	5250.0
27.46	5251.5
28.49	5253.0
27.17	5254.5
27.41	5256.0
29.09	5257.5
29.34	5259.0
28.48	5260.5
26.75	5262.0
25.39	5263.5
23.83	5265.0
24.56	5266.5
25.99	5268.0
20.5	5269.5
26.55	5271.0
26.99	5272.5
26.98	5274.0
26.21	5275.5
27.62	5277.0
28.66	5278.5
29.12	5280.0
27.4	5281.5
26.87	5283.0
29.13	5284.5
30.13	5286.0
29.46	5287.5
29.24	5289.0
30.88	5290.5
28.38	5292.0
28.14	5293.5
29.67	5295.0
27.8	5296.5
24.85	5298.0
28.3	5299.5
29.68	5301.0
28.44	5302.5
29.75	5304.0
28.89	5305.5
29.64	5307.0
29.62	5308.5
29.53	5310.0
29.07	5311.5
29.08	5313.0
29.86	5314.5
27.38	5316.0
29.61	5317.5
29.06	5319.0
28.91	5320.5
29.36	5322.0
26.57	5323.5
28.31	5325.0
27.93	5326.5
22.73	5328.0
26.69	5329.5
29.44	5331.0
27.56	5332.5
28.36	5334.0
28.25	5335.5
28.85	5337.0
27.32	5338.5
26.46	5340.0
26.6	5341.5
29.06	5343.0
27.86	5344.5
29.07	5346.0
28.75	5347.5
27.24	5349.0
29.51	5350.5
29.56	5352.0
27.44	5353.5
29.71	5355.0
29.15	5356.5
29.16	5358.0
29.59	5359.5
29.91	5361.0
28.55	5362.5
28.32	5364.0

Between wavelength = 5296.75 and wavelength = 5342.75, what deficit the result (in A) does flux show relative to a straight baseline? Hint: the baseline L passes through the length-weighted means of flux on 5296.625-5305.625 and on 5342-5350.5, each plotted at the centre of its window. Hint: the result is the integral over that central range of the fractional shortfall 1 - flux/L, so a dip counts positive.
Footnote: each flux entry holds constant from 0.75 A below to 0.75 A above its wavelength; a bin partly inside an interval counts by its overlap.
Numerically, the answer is 0.19 A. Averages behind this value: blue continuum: 28.2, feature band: 28.2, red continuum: 28.4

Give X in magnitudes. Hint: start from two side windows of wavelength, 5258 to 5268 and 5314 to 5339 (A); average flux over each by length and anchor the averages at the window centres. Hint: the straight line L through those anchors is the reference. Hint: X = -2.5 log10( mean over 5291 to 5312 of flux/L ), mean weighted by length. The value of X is -0.052 mag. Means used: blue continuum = 26.4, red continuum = 28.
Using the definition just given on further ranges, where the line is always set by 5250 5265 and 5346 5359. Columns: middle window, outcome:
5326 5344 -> 0.05 mag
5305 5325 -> -0.02 mag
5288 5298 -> -0.03 mag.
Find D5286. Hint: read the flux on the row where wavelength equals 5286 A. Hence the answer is 30.13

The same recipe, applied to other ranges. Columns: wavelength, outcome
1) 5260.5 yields 28.48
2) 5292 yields 28.38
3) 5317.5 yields 29.61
